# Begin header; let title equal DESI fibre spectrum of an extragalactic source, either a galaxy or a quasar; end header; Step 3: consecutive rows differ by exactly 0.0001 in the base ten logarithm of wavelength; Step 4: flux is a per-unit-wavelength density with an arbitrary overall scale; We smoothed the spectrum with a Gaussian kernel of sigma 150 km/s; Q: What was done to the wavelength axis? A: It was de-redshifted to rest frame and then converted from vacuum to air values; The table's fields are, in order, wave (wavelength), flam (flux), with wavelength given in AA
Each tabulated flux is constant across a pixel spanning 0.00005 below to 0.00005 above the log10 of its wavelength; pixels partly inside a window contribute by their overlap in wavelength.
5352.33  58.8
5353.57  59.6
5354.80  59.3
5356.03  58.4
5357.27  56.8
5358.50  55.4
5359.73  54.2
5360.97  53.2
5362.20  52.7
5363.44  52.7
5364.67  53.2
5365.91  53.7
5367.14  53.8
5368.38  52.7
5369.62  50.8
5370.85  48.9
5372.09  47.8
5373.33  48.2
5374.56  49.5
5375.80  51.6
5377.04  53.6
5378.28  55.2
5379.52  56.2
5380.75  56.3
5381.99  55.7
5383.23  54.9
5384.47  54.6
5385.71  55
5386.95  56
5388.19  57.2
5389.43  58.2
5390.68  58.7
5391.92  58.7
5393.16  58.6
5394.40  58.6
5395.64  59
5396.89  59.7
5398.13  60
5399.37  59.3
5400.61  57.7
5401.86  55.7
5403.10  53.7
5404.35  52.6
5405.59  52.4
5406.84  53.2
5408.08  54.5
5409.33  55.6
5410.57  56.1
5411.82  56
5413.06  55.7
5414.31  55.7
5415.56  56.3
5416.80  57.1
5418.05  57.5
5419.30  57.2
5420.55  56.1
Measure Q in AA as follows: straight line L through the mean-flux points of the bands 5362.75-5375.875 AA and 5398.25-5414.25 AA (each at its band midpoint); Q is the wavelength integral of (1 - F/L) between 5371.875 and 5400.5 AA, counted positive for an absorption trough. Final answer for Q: -1.5 AA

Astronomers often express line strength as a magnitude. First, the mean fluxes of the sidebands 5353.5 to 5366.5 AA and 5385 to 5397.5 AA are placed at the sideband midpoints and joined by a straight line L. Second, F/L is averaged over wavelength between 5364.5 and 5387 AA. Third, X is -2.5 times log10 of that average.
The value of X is 0.07 mag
